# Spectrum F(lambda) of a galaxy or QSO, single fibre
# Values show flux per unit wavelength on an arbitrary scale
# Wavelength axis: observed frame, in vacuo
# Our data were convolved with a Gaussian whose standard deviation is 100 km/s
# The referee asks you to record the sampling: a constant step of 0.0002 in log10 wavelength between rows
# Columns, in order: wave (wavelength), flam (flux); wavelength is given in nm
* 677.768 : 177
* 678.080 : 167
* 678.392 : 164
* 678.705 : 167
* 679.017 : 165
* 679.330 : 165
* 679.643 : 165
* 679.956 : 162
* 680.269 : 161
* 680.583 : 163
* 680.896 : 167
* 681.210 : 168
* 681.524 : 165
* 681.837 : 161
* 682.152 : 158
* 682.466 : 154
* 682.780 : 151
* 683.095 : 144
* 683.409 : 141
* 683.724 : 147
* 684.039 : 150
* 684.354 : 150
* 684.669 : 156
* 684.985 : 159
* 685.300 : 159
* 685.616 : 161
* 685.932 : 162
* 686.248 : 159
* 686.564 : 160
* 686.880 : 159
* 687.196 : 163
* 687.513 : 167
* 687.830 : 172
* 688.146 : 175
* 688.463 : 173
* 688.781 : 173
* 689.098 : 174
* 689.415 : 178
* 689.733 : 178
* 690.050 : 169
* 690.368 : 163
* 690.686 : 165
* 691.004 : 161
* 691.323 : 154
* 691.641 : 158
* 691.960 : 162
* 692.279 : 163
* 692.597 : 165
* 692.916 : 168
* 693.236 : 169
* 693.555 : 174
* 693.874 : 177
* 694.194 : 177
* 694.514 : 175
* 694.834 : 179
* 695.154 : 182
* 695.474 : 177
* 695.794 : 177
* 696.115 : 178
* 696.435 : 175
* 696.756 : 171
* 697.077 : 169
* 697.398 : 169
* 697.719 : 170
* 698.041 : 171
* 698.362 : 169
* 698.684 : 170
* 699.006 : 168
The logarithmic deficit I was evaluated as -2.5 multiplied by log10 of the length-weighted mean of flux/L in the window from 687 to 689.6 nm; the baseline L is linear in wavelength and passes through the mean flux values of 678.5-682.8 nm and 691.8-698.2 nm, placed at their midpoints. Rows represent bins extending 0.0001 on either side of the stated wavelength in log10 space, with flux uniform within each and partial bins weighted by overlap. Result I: -0.02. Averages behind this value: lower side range 163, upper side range 172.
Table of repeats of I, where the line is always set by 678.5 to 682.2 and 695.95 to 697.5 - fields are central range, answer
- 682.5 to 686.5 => 0.09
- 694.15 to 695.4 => -0.04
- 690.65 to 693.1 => 0.05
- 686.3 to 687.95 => 0.03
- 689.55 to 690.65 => 0.00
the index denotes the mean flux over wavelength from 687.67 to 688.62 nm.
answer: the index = 173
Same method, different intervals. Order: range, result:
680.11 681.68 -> 165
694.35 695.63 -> 178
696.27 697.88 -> 171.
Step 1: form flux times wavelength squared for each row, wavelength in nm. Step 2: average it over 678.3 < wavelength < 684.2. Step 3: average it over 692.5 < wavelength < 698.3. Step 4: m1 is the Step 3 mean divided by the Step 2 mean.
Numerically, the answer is 1.14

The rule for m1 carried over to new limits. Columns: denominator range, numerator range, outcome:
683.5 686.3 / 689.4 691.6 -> 1.08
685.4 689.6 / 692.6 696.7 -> 1.07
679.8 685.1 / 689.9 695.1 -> 1.11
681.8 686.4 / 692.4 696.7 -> 1.17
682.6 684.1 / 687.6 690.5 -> 1.20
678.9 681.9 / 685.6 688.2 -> 1.02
